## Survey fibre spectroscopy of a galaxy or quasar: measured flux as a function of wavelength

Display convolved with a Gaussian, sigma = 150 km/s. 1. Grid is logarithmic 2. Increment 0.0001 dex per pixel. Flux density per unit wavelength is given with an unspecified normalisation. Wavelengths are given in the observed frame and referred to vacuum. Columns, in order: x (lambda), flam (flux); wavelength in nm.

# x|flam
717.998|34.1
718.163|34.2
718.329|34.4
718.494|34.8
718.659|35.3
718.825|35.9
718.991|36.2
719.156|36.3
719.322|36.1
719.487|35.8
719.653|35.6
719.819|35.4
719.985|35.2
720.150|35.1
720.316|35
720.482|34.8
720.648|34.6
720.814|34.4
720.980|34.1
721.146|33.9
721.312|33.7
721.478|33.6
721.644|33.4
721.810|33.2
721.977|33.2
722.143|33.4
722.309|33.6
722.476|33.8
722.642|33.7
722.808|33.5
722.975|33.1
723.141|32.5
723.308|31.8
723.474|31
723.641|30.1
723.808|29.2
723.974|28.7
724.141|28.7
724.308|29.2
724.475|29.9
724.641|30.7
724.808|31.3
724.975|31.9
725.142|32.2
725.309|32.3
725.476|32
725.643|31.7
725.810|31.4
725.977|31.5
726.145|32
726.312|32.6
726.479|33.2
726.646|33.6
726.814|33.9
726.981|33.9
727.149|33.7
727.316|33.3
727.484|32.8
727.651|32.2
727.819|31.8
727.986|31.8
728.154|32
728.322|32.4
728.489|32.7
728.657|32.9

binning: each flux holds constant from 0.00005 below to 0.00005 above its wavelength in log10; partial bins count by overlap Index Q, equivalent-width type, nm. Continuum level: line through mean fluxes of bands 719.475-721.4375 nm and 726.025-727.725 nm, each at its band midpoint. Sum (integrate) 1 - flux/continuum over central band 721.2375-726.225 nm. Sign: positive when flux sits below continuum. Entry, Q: 0.30 nm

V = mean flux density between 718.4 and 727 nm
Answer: 33.1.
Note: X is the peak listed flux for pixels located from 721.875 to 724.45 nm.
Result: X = 33.8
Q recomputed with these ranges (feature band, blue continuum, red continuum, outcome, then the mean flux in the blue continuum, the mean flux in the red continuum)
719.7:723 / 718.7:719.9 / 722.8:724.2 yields -0.066 nm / 35.9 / 30.9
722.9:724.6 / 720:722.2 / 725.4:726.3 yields 0.124 nm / 34.1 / 31.8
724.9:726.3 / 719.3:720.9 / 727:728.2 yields 0.058 nm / 35.2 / 32.6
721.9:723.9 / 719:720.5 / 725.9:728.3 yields 0.114 nm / 35.6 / 32.7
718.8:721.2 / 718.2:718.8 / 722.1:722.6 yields -0.058 nm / 34.9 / 33.6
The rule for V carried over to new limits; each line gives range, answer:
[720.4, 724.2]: 32.7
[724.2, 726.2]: 31.3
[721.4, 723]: 33.5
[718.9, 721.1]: 35.3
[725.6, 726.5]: 32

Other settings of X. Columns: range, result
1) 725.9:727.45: 33.9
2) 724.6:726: 32.3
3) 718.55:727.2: 36.3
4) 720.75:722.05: 34.4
